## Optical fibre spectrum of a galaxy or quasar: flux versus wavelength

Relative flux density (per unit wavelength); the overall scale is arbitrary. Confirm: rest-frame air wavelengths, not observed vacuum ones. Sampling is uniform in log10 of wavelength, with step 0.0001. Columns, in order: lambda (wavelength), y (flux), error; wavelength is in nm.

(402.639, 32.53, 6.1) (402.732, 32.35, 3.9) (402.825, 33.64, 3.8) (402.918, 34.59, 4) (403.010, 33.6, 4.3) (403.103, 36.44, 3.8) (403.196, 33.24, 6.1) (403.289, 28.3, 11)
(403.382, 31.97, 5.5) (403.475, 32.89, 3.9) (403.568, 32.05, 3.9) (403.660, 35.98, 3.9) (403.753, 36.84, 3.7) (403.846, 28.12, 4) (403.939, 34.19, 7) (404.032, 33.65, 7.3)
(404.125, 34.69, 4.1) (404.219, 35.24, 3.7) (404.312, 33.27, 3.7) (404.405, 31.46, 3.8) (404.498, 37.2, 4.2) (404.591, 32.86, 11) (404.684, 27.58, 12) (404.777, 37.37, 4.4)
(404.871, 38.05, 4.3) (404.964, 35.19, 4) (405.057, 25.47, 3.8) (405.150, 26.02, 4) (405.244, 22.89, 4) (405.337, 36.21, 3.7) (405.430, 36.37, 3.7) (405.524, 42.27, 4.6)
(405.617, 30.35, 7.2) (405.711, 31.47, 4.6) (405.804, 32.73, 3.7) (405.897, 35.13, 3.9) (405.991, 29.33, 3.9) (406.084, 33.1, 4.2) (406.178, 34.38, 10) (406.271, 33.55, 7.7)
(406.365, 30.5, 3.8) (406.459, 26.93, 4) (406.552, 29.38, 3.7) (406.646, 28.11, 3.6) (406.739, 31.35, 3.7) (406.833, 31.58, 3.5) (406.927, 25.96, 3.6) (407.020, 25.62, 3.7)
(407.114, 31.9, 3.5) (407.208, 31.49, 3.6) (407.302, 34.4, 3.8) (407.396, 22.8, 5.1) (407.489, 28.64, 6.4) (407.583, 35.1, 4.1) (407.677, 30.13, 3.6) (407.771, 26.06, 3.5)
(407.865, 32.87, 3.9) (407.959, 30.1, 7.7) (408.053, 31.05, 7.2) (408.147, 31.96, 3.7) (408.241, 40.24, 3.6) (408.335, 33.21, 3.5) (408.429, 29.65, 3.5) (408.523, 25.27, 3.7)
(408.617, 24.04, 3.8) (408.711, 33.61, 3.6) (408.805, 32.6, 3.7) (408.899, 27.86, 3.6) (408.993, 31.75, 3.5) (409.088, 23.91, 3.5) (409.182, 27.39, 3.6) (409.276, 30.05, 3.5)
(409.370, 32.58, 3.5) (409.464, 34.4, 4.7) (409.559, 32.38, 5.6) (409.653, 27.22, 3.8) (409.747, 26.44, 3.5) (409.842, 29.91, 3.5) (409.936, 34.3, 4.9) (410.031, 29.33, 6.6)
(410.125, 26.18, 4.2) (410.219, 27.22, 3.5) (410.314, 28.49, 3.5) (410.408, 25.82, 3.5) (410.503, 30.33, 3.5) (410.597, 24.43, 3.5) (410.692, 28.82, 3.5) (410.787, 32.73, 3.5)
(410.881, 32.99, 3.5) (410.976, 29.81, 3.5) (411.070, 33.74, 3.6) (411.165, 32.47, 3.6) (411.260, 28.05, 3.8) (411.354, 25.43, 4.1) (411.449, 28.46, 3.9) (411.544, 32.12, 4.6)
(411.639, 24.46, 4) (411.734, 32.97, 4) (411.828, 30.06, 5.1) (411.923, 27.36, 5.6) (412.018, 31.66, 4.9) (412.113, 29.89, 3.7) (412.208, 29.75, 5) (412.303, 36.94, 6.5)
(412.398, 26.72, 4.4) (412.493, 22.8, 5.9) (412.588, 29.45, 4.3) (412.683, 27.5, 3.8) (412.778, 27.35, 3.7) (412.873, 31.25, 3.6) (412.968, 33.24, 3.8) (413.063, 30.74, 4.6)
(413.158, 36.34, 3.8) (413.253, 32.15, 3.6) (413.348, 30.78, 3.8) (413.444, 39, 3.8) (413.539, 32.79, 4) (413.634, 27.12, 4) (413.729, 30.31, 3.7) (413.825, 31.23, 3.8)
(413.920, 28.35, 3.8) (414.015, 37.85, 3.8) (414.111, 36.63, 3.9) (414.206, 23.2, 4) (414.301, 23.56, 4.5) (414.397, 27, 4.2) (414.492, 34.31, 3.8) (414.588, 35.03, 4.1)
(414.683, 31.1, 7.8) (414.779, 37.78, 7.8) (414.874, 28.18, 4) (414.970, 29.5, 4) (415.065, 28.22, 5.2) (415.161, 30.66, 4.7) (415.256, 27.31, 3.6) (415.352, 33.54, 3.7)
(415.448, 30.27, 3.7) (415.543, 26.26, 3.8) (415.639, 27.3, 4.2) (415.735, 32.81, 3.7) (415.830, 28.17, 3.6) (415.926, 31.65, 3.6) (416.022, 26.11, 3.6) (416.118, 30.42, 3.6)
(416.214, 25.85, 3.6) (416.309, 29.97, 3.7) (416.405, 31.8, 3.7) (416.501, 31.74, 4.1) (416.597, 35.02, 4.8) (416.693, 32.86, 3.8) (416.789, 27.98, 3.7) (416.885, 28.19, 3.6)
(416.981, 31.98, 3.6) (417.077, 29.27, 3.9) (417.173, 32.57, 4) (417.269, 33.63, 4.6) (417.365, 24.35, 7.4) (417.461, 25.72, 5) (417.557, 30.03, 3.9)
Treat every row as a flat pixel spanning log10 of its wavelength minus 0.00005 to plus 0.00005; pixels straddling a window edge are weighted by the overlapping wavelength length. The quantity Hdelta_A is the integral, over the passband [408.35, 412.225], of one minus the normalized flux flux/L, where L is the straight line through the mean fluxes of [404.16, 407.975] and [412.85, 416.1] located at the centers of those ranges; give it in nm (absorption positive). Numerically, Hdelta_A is 0.22 nm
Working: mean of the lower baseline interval 31.5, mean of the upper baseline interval 30.9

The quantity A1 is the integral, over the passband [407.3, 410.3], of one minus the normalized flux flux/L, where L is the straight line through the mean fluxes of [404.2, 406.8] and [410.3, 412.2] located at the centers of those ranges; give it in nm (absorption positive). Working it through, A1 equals 0.067 nm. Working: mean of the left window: 32.2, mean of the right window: 29.5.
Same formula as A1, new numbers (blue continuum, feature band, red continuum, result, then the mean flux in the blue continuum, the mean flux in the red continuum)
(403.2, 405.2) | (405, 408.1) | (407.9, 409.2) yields 0.069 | 32.8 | 30.3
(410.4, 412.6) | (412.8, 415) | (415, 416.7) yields -0.136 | 29.5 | 29.9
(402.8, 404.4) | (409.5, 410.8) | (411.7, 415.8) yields 0.116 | 33.4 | 30.6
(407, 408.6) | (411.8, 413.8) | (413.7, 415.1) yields 0.009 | 30.6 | 30.8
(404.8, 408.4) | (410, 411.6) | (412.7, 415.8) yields 0.101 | 31.4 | 30.9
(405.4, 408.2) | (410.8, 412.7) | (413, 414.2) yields 0.140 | 31.1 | 32.4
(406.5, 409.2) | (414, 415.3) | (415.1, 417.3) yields -0.018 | 30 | 30.2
